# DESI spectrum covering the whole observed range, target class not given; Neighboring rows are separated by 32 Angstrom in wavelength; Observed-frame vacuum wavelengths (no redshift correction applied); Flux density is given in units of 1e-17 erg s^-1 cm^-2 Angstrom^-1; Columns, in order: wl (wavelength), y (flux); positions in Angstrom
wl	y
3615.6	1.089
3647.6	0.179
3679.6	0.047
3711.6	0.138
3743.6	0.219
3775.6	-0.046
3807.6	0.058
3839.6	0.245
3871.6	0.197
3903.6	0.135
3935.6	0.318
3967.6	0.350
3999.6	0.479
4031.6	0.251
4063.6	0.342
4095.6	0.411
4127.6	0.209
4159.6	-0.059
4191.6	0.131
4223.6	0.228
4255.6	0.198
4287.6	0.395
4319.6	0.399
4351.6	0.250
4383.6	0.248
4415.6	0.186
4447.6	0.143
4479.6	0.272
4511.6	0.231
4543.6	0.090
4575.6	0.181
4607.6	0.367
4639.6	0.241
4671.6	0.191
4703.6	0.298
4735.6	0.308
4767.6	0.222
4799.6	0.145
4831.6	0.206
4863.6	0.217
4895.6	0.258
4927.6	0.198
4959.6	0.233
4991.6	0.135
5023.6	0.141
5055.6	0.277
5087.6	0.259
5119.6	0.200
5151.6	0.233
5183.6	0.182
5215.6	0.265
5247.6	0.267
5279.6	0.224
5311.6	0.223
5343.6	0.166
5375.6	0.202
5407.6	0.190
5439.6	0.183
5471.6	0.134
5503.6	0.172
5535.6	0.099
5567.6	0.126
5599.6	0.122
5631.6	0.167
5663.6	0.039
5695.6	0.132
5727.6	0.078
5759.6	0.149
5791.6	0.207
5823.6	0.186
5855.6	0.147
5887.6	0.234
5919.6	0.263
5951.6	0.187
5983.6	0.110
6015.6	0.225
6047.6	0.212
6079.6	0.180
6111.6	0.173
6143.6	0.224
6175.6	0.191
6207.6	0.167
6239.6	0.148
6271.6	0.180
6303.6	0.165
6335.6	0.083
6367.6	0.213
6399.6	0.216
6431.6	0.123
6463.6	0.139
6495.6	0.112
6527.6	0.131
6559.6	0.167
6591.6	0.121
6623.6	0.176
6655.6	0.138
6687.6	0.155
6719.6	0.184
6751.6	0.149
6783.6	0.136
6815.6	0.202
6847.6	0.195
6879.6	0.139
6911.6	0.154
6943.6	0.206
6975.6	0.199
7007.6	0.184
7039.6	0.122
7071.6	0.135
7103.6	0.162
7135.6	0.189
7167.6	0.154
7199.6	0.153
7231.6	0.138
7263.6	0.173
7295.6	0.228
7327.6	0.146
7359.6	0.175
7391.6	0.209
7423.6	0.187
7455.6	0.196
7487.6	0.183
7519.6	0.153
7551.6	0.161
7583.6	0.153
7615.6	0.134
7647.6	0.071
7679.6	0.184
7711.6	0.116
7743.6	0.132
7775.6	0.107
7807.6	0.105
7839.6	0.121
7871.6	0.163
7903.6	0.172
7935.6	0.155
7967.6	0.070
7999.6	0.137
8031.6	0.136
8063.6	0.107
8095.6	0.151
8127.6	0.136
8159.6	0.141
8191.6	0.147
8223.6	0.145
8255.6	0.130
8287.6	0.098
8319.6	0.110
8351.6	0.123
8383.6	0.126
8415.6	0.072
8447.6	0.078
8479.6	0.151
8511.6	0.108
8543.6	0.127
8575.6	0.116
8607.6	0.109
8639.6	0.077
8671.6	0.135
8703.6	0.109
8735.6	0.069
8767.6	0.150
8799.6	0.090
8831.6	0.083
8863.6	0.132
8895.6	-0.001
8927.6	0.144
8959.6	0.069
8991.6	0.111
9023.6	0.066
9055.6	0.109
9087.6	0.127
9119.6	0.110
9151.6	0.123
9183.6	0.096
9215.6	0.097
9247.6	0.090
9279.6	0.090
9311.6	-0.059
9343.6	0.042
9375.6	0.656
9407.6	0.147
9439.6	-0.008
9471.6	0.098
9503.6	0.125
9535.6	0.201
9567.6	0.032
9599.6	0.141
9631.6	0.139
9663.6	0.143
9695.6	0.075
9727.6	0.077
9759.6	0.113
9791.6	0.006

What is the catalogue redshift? 1.51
